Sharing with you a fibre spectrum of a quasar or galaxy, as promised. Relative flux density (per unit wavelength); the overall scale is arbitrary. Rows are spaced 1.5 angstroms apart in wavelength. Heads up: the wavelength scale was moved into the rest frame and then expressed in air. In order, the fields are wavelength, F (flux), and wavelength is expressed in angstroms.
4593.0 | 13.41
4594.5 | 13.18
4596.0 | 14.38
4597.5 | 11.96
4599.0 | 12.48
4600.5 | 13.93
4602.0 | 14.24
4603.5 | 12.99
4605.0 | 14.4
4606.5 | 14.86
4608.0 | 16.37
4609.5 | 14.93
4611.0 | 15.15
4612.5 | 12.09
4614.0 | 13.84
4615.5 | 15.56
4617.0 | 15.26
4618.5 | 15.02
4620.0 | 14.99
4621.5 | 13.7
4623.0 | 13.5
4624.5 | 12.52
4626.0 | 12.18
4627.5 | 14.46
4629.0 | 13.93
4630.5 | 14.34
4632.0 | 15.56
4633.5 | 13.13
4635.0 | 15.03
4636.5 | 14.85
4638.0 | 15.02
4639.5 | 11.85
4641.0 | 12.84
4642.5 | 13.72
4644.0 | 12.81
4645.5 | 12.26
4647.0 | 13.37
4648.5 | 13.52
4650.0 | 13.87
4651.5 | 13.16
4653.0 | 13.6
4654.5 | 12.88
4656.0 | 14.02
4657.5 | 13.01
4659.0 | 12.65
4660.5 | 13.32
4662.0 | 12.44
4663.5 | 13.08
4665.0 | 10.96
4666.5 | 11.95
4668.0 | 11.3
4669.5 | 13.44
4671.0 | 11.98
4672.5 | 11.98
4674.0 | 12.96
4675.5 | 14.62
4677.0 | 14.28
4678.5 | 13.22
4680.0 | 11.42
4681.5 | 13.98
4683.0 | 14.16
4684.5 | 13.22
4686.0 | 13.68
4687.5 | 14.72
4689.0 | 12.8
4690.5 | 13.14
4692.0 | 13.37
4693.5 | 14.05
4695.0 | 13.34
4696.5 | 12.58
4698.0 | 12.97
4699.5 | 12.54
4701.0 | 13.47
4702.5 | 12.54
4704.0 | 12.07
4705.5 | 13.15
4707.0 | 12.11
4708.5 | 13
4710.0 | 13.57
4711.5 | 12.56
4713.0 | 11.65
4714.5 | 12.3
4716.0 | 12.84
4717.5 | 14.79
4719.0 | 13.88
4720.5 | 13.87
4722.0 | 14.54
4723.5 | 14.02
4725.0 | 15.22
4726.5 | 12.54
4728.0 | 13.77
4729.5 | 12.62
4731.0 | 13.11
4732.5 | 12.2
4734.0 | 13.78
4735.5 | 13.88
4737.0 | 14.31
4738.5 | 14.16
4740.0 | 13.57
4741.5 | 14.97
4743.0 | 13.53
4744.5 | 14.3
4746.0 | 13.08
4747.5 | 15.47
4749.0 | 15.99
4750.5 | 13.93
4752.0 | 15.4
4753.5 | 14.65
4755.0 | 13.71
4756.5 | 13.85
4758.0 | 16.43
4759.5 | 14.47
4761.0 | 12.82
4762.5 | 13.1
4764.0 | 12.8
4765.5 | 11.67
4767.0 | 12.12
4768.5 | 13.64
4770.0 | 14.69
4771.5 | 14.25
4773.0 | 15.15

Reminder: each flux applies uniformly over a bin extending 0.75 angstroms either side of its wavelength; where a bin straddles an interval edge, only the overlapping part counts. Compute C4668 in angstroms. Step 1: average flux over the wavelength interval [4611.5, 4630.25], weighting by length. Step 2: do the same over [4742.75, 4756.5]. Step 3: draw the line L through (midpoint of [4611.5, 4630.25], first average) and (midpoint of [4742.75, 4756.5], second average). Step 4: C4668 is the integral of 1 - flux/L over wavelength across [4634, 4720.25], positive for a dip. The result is 6.3 angstroms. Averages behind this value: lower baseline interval 13.9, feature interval 13.1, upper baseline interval 14.5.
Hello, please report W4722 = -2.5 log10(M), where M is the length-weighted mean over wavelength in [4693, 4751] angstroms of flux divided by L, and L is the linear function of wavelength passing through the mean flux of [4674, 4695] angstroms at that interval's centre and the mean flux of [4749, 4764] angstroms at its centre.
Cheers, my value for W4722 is 0.035 mag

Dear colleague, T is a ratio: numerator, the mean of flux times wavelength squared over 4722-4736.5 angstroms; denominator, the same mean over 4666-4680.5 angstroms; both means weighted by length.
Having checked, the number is 1.09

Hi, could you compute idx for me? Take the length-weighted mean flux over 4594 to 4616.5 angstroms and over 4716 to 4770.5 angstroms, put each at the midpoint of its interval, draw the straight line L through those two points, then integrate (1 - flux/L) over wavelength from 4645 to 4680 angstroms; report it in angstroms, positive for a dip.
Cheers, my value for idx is 2.7 angstroms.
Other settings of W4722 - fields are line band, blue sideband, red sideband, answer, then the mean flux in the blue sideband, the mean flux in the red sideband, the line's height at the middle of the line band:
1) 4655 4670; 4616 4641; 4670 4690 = 0.08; 14.1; 13.3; 13.6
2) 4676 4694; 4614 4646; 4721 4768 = 0.03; 13.9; 13.9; 13.9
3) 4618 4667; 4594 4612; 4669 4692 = 0.02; 14.1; 13.3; 13.7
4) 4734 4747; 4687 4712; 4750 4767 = -0.03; 13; 13.8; 13.6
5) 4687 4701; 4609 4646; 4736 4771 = 0.06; 13.9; 14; 14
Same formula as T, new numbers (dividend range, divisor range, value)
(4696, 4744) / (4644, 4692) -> 1.04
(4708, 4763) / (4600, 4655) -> 1.04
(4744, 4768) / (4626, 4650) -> 1.07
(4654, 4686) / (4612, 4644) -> 0.94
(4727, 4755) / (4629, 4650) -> 1.07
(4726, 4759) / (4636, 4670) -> 1.12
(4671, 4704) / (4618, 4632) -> 0.98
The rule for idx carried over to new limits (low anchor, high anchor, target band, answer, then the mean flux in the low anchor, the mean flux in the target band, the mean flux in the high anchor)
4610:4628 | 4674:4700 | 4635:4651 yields 0.4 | 14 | 13.5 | 13.4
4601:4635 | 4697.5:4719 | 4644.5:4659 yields 0.5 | 14.2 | 13.3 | 12.9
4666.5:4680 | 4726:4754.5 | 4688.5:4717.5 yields 1.0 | 12.8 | 12.9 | 14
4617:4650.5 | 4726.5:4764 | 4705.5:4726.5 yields 0.9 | 13.8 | 13.4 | 14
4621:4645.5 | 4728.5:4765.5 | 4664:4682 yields 1.5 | 13.7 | 12.7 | 14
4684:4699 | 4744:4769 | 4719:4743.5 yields 0.0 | 13.4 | 13.8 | 14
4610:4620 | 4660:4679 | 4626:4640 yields -0.2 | 14.5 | 14.2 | 12.7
